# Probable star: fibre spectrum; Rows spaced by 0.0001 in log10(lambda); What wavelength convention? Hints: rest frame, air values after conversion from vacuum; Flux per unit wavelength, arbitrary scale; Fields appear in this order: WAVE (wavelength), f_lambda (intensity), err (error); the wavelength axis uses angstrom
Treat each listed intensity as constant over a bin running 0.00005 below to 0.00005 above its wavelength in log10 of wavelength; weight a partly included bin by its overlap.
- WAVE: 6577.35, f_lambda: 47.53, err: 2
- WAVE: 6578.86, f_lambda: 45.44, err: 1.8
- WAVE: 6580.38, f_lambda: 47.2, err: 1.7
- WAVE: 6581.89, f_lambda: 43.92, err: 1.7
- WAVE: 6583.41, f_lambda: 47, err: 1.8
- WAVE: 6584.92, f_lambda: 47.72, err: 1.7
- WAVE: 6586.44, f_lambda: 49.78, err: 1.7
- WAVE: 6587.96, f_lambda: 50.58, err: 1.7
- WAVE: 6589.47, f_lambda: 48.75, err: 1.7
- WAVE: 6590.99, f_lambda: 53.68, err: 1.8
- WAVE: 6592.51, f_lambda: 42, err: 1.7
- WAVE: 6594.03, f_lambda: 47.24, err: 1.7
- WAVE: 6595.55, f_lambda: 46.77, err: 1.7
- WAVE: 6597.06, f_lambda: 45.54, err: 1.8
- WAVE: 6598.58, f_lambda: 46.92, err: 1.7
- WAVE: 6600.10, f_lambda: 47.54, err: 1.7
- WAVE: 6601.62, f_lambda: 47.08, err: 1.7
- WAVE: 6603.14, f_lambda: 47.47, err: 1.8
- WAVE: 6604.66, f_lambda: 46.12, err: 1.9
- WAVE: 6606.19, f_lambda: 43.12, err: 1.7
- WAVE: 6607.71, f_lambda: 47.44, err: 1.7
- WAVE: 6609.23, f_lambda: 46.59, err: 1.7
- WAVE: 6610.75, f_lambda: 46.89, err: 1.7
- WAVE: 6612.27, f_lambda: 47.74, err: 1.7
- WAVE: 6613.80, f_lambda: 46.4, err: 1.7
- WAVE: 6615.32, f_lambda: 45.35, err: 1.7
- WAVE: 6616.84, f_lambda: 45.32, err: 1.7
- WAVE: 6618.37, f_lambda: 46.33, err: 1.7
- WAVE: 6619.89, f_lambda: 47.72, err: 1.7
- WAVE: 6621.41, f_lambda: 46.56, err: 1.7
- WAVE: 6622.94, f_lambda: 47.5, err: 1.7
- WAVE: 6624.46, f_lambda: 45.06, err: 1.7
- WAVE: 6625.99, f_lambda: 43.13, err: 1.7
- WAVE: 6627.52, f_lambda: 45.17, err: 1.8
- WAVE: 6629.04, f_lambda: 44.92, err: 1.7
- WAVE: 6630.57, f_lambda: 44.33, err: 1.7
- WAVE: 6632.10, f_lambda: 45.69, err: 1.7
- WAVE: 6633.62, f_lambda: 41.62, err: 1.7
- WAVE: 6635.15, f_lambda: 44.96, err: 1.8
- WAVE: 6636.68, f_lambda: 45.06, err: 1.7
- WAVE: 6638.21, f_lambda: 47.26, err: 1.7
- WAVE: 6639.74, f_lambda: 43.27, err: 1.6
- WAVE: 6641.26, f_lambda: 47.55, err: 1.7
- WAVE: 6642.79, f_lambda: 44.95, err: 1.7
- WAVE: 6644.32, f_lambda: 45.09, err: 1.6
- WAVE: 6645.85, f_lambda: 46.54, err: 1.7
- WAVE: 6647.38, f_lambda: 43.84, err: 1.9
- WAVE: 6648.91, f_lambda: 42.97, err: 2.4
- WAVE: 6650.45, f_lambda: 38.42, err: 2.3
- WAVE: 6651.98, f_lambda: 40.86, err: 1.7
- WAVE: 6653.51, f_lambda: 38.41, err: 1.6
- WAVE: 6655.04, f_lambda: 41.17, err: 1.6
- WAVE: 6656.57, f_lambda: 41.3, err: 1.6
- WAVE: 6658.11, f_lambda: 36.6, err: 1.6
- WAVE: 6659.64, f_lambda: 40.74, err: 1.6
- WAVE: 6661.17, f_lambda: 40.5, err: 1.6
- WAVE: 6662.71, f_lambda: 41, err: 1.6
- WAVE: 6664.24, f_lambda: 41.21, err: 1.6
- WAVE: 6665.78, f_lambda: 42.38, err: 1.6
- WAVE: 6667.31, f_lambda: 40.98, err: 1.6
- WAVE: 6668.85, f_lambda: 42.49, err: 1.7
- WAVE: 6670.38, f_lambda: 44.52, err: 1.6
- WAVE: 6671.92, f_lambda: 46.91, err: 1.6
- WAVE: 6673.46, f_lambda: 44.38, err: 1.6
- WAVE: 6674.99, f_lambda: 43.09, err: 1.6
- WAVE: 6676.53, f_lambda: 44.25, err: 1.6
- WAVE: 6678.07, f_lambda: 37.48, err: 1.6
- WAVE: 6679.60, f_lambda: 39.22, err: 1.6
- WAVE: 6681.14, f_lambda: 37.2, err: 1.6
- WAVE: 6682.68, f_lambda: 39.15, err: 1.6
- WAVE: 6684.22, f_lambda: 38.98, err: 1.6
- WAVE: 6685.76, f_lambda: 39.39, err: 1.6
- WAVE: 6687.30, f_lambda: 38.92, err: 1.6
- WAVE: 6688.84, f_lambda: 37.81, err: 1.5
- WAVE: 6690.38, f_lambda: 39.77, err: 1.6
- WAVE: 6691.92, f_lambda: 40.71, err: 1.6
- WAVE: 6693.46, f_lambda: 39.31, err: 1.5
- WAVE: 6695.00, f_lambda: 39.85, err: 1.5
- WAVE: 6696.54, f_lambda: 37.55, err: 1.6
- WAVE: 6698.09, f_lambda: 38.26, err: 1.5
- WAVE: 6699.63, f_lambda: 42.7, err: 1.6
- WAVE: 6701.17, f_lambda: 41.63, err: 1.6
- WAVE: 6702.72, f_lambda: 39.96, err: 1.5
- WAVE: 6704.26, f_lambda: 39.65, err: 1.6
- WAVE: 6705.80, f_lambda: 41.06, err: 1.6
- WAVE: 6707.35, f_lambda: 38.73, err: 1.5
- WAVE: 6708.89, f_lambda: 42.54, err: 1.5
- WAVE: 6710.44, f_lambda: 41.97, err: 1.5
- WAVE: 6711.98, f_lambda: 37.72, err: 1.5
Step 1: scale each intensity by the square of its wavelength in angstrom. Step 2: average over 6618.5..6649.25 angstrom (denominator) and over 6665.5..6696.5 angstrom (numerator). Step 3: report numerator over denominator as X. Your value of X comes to 0.91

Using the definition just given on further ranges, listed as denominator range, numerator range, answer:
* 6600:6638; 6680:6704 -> 0.88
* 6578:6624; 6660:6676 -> 0.93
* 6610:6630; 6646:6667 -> 0.90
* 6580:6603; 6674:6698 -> 0.86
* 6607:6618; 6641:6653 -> 0.94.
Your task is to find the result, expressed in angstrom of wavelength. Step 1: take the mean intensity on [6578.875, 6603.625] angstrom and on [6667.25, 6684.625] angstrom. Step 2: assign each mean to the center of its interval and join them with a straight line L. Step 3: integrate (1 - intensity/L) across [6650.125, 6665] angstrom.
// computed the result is 1.0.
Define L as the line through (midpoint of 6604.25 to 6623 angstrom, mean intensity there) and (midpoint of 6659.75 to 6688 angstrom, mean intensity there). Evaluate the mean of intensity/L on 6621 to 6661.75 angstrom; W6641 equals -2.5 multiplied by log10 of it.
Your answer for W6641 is 0.01 mag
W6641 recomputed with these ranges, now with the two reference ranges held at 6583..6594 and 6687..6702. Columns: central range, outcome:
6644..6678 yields 0.010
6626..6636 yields 0.014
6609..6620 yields -0.004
